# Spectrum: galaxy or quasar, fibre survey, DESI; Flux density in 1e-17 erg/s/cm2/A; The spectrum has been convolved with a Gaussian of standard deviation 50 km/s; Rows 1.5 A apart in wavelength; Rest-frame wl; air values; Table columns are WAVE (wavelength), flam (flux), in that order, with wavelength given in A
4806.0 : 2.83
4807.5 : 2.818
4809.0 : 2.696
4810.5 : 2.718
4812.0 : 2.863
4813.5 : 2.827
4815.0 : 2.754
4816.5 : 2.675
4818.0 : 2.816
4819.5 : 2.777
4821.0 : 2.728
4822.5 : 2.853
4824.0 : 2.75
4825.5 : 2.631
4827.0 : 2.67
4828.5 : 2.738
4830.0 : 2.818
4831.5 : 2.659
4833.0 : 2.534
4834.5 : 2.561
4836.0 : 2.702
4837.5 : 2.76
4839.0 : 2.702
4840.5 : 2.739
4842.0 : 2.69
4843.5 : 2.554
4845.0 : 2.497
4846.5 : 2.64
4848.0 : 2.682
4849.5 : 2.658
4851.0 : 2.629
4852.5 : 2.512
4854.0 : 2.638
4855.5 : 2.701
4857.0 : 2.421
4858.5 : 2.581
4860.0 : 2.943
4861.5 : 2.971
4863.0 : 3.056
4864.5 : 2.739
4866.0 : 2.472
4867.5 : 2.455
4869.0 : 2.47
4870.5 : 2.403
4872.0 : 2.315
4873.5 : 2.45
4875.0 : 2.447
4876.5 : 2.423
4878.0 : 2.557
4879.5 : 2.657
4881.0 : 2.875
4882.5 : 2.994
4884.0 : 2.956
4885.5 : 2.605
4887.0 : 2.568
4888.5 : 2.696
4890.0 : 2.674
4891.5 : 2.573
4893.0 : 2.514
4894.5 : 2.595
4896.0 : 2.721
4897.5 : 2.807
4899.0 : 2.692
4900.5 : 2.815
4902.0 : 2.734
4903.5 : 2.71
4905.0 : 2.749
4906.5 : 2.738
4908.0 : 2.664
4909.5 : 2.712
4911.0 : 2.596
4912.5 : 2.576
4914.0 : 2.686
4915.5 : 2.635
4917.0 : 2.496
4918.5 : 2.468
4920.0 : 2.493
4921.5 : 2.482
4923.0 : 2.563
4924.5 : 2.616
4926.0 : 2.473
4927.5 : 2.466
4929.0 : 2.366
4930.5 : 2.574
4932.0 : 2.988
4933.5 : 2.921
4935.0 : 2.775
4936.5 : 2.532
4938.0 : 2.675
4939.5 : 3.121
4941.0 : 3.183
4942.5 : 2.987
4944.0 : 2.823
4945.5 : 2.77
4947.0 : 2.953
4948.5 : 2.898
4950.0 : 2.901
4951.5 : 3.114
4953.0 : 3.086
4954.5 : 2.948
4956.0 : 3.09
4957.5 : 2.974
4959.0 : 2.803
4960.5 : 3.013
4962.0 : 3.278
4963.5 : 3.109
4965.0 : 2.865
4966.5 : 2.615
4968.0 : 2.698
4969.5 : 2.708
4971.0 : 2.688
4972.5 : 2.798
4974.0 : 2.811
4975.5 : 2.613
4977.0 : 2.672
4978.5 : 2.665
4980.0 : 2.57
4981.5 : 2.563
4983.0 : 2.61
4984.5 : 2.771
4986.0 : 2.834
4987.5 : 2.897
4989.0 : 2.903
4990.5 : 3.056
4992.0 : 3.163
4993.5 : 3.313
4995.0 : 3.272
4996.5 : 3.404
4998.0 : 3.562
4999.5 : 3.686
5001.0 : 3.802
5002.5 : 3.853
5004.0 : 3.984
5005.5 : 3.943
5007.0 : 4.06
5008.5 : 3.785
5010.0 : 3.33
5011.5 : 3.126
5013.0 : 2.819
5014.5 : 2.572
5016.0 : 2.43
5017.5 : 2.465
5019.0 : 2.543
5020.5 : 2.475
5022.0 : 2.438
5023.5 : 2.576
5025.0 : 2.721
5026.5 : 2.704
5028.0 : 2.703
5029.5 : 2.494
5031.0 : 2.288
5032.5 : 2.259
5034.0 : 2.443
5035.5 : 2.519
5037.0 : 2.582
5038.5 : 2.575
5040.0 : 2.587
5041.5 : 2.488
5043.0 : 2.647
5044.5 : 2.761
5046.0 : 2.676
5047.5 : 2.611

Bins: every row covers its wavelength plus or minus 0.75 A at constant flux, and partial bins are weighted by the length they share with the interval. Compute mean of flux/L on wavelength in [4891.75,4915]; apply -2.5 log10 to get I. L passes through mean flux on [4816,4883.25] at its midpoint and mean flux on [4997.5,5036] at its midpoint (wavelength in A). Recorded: 0.031 mag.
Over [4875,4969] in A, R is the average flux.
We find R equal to 2.75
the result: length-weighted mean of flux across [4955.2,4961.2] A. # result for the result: 2.97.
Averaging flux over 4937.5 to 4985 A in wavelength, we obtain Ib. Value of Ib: 2.86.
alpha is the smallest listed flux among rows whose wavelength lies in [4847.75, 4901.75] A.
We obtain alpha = 2.315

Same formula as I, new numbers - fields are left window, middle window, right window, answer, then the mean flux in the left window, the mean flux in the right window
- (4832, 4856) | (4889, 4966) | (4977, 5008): 0.08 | 2.64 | 3.24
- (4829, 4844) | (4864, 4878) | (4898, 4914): 0.09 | 2.67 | 2.7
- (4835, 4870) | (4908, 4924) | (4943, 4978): 0.09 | 2.66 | 2.88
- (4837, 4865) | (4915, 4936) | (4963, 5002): 0.10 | 2.69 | 2.95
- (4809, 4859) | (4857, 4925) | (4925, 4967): 0.05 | 2.68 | 2.87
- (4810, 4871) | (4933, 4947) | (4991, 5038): 0.00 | 2.68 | 3.01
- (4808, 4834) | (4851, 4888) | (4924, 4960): 0.06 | 2.73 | 2.84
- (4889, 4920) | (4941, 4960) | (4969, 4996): -0.07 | 2.65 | 2.83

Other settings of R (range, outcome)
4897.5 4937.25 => 2.64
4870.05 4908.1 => 2.65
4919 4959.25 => 2.8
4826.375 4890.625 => 2.65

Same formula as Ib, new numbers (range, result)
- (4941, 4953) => 2.95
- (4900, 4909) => 2.73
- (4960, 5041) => 2.91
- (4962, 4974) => 2.82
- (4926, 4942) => 2.75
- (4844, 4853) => 2.6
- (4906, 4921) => 2.6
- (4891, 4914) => 2.68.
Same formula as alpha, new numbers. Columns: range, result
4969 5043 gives 2.259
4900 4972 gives 2.366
